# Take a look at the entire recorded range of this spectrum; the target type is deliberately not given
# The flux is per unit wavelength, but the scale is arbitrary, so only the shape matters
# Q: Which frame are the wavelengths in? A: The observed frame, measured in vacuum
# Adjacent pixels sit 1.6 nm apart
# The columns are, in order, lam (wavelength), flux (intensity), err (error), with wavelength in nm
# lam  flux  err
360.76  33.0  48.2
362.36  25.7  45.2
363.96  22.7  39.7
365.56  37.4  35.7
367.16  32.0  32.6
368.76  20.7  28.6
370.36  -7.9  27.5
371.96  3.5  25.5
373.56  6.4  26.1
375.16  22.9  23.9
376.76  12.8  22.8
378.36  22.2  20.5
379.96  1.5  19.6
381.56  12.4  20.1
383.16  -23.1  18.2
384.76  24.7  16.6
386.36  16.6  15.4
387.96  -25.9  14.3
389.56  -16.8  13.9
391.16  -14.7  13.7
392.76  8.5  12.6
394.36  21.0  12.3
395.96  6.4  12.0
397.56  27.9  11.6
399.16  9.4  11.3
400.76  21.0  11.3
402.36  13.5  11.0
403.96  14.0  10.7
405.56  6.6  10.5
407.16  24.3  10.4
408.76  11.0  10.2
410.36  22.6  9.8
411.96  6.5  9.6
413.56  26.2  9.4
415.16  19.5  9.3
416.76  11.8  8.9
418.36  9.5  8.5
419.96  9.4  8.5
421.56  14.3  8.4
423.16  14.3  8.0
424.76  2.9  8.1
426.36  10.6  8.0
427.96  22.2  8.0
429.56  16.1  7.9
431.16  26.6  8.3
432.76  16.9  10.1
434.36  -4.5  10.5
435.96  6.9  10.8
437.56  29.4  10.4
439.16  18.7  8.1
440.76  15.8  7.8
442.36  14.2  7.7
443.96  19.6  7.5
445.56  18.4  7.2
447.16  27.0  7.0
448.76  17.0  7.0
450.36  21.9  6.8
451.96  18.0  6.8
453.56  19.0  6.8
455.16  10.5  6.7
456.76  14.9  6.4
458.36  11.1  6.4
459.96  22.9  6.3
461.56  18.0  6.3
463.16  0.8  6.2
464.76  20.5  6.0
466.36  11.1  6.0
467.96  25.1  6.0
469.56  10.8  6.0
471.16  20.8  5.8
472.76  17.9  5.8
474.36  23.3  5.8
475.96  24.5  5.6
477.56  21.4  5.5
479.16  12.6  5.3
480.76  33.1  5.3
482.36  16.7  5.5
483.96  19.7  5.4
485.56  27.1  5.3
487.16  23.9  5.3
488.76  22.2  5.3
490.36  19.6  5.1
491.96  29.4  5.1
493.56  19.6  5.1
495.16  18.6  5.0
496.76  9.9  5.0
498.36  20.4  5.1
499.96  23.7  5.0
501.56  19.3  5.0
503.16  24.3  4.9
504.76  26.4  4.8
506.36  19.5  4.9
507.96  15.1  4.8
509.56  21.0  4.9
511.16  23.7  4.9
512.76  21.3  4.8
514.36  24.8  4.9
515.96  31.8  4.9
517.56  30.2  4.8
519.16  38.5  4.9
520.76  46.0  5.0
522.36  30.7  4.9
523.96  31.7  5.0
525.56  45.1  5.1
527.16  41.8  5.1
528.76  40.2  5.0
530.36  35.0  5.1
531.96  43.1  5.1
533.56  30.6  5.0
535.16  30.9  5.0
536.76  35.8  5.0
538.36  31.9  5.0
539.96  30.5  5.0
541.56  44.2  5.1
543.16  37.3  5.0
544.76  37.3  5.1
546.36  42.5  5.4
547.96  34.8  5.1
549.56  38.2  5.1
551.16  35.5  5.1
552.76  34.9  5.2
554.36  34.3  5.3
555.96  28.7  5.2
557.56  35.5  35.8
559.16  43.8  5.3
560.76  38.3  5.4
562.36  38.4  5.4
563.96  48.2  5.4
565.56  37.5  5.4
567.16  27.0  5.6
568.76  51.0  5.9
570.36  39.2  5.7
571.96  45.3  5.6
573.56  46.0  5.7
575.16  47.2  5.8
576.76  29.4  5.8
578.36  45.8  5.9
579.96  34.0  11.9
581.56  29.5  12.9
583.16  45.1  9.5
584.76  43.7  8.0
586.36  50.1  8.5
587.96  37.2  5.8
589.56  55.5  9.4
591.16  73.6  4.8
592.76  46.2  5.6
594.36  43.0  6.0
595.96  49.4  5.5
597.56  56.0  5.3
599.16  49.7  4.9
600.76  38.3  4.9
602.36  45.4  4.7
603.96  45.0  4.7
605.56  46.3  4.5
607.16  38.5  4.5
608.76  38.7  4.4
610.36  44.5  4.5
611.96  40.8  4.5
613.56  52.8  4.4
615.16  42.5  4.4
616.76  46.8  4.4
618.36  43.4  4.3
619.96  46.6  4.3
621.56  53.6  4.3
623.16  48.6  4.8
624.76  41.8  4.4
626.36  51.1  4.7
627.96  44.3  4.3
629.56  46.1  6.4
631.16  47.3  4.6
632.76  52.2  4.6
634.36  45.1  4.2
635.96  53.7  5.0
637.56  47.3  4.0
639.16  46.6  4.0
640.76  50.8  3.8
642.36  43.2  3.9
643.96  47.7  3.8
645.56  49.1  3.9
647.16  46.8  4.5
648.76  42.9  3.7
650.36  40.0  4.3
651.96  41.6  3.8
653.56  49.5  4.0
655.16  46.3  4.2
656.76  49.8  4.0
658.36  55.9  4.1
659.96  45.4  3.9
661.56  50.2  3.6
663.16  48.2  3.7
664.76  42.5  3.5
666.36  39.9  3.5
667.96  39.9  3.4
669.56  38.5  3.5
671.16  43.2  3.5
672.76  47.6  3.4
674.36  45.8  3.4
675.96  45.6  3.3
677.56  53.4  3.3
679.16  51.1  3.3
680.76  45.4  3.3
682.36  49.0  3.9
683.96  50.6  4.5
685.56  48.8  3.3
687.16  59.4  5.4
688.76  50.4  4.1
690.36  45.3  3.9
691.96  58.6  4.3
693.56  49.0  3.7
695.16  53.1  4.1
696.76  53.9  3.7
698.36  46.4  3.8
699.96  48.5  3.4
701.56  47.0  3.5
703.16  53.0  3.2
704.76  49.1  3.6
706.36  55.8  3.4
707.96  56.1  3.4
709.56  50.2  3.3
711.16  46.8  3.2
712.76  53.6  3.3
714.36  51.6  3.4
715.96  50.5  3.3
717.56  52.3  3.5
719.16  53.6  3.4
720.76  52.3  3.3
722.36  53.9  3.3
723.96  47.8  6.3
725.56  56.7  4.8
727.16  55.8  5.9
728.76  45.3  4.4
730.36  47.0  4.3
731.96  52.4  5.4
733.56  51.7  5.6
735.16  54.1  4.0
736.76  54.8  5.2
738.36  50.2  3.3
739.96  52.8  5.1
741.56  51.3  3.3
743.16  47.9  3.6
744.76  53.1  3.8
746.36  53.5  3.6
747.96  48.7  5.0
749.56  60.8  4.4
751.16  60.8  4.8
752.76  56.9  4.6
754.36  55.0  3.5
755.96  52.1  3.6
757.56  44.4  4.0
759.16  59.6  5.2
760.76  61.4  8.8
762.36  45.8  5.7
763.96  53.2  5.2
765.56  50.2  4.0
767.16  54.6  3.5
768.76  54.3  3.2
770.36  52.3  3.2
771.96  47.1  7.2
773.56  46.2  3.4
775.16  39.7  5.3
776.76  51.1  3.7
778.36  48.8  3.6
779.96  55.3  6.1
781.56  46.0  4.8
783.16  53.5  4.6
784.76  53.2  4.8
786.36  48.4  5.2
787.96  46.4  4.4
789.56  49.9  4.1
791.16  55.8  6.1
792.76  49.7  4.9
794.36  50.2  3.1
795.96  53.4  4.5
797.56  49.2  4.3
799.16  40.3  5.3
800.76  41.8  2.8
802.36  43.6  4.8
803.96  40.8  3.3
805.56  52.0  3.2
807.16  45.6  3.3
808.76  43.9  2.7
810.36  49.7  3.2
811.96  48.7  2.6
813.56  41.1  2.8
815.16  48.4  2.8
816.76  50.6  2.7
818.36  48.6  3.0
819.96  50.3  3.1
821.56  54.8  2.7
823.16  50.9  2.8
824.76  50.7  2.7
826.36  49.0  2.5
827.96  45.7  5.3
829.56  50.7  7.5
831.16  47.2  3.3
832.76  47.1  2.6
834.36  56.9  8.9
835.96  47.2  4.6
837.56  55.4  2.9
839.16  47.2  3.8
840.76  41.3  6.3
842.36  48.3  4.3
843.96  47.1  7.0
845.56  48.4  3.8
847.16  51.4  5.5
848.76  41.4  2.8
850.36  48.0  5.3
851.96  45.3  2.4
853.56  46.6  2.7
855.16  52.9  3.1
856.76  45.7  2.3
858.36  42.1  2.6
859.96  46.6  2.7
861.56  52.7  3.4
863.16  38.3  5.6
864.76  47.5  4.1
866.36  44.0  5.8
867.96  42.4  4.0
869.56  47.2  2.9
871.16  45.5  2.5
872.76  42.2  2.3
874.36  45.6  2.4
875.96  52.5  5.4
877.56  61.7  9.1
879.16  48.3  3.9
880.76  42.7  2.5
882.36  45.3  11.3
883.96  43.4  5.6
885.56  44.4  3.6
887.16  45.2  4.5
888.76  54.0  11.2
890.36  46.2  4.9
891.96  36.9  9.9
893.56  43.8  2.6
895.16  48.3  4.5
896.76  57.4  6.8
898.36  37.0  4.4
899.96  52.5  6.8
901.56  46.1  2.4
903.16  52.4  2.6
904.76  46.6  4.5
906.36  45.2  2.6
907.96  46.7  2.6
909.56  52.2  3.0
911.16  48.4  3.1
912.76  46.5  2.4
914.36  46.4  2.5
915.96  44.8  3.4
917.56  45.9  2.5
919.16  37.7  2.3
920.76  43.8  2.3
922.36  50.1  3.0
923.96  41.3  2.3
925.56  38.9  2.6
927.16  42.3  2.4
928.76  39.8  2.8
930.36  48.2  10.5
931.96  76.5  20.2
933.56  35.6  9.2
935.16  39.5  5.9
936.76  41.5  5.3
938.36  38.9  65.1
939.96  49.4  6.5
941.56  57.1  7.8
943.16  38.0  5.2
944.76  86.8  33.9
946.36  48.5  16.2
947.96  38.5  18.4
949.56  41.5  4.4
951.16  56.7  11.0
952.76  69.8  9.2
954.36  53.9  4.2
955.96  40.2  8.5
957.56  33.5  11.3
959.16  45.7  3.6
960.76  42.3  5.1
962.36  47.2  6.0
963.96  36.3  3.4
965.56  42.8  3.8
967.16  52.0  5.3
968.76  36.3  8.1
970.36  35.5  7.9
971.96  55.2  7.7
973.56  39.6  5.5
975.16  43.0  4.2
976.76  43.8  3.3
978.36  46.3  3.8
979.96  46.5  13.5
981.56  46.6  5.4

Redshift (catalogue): 0.29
